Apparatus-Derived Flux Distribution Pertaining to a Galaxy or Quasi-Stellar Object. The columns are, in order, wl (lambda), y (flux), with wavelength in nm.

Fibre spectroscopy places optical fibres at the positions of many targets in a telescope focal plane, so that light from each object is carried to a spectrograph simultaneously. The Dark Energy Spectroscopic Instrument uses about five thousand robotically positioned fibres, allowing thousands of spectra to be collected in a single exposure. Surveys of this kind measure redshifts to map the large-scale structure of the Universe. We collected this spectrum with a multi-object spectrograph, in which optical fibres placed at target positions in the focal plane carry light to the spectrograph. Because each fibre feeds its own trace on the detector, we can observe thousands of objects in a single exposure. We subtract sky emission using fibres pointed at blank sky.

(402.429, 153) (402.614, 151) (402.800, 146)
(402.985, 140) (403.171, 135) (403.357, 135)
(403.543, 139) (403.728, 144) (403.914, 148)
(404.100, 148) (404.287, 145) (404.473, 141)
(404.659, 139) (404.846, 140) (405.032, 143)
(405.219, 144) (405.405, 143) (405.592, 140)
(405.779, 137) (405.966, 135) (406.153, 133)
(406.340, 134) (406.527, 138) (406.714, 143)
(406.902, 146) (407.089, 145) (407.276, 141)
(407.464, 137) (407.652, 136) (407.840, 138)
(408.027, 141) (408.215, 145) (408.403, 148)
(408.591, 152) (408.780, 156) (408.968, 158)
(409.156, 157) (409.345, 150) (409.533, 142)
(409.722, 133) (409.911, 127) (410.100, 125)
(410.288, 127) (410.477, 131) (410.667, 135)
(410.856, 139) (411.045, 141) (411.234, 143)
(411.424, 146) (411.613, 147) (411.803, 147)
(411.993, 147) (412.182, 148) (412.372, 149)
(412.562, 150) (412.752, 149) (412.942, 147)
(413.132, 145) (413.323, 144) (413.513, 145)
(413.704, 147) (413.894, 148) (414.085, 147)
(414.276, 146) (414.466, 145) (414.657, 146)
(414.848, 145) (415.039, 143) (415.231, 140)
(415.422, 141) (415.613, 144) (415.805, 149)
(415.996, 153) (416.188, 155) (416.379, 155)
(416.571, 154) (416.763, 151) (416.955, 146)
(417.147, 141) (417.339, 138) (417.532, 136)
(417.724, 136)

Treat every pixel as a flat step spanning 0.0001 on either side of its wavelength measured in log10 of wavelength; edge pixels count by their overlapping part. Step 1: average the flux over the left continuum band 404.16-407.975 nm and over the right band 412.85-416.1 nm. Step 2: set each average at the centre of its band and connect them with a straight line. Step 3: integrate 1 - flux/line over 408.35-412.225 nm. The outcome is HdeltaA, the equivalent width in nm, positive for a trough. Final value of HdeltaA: 0.00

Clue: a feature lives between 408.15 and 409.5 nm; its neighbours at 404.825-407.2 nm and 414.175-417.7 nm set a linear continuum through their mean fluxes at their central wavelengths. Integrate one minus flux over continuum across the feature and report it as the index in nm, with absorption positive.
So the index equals -0.10 nm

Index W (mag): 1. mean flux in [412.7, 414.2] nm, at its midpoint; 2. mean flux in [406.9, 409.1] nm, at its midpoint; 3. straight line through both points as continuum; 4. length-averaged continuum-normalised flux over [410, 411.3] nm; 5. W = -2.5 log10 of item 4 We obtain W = 0.09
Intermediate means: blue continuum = 145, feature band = 134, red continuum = 146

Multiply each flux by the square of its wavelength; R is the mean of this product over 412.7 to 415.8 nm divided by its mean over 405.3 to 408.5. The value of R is 1.1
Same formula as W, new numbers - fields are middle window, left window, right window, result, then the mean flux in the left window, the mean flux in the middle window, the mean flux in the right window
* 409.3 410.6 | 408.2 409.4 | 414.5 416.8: 0.15 mag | 153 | 133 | 148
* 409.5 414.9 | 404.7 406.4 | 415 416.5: 0.02 mag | 139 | 142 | 148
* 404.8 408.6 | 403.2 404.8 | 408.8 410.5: 0.00 mag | 142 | 141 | 140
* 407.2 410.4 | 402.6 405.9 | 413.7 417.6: 0.01 mag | 142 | 142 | 146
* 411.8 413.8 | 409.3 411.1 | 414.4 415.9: -0.06 mag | 134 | 147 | 144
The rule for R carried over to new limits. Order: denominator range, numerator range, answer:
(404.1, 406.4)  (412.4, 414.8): 1.09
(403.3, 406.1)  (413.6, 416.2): 1.09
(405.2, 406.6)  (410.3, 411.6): 1.03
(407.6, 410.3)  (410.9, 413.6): 1.04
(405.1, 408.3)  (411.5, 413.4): 1.08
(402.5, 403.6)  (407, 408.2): 1.01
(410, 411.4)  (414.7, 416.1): 1.10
